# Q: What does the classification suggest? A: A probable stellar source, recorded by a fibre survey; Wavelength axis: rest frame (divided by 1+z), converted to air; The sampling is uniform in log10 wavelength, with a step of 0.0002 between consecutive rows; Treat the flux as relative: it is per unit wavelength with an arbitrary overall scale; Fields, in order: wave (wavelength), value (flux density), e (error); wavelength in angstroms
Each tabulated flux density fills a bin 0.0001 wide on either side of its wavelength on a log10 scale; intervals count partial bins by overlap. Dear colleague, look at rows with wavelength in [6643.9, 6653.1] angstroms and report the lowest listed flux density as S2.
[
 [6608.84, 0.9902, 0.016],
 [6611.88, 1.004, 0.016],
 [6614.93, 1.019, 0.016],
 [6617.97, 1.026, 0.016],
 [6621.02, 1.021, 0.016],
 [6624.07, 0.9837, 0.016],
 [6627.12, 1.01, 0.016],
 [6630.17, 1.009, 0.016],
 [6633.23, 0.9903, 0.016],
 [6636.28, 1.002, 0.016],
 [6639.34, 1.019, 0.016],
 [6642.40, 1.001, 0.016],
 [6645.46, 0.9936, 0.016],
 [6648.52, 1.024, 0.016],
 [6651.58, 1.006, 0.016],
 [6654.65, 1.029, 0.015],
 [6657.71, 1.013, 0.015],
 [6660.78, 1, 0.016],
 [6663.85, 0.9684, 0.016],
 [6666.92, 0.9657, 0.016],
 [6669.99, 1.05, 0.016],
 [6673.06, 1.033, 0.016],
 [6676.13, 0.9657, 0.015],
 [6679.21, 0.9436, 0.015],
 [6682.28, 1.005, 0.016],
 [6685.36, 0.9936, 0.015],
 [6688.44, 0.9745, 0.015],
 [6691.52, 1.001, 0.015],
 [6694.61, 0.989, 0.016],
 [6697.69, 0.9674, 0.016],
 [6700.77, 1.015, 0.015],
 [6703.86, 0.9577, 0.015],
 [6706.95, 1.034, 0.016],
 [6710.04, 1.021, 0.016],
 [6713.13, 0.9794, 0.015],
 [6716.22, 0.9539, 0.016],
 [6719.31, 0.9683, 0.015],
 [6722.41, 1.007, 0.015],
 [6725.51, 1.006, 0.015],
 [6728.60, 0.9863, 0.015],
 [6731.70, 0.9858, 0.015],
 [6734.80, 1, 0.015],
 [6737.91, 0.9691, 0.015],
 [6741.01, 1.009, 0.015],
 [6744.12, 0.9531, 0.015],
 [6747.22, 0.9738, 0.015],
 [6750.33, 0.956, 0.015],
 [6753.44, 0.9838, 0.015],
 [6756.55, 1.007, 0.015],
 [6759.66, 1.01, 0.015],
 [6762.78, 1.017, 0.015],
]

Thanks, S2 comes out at 0.9936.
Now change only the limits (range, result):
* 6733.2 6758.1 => 0.9531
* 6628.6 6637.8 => 0.9903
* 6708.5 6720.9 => 0.9539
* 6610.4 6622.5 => 1.004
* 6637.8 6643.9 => 1.001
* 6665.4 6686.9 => 0.9436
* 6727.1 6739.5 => 0.9691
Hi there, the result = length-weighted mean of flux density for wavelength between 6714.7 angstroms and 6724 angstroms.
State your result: 0.976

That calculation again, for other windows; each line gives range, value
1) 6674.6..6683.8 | 0.972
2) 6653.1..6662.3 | 1.01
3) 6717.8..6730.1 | 0.992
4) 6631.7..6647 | 1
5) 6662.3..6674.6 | 1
